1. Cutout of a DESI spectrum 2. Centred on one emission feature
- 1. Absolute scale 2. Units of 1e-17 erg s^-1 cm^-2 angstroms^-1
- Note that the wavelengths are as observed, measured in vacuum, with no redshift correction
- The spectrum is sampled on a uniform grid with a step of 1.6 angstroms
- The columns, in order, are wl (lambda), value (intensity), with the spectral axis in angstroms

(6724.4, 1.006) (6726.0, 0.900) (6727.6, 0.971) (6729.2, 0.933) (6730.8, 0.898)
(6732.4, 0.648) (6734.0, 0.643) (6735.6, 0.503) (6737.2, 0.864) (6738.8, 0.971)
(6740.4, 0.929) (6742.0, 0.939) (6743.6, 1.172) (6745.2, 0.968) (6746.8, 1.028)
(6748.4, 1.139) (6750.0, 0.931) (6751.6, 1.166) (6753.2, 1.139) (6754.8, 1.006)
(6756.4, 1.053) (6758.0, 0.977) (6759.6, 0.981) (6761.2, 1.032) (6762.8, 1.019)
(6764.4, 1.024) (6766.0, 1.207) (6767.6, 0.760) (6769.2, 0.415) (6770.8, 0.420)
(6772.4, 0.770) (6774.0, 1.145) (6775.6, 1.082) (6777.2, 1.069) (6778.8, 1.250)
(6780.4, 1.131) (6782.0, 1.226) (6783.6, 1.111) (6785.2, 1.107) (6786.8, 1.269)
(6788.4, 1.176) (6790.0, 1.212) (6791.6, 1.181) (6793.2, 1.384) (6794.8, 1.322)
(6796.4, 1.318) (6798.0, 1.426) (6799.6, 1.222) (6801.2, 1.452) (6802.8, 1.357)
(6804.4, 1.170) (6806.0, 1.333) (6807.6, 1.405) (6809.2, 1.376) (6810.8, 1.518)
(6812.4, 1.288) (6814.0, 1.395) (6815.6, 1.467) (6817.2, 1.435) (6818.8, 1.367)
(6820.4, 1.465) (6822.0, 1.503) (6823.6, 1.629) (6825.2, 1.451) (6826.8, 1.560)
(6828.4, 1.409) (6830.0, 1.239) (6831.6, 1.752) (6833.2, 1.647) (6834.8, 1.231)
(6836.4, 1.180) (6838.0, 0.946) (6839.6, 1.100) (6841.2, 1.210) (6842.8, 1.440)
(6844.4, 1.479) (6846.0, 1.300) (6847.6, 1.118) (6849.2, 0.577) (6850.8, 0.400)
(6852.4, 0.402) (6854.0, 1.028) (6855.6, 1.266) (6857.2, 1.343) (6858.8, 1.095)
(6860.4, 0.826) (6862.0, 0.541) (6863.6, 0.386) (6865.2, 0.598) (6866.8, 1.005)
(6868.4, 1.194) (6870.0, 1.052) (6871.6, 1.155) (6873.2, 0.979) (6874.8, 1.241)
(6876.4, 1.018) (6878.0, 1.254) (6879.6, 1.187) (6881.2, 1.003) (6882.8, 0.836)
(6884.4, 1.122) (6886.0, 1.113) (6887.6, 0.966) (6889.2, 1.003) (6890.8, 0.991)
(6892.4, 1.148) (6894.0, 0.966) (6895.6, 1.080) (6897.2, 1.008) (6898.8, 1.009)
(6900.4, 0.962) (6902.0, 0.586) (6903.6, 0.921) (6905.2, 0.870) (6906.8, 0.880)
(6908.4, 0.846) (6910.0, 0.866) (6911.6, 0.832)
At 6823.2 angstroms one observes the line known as C IV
